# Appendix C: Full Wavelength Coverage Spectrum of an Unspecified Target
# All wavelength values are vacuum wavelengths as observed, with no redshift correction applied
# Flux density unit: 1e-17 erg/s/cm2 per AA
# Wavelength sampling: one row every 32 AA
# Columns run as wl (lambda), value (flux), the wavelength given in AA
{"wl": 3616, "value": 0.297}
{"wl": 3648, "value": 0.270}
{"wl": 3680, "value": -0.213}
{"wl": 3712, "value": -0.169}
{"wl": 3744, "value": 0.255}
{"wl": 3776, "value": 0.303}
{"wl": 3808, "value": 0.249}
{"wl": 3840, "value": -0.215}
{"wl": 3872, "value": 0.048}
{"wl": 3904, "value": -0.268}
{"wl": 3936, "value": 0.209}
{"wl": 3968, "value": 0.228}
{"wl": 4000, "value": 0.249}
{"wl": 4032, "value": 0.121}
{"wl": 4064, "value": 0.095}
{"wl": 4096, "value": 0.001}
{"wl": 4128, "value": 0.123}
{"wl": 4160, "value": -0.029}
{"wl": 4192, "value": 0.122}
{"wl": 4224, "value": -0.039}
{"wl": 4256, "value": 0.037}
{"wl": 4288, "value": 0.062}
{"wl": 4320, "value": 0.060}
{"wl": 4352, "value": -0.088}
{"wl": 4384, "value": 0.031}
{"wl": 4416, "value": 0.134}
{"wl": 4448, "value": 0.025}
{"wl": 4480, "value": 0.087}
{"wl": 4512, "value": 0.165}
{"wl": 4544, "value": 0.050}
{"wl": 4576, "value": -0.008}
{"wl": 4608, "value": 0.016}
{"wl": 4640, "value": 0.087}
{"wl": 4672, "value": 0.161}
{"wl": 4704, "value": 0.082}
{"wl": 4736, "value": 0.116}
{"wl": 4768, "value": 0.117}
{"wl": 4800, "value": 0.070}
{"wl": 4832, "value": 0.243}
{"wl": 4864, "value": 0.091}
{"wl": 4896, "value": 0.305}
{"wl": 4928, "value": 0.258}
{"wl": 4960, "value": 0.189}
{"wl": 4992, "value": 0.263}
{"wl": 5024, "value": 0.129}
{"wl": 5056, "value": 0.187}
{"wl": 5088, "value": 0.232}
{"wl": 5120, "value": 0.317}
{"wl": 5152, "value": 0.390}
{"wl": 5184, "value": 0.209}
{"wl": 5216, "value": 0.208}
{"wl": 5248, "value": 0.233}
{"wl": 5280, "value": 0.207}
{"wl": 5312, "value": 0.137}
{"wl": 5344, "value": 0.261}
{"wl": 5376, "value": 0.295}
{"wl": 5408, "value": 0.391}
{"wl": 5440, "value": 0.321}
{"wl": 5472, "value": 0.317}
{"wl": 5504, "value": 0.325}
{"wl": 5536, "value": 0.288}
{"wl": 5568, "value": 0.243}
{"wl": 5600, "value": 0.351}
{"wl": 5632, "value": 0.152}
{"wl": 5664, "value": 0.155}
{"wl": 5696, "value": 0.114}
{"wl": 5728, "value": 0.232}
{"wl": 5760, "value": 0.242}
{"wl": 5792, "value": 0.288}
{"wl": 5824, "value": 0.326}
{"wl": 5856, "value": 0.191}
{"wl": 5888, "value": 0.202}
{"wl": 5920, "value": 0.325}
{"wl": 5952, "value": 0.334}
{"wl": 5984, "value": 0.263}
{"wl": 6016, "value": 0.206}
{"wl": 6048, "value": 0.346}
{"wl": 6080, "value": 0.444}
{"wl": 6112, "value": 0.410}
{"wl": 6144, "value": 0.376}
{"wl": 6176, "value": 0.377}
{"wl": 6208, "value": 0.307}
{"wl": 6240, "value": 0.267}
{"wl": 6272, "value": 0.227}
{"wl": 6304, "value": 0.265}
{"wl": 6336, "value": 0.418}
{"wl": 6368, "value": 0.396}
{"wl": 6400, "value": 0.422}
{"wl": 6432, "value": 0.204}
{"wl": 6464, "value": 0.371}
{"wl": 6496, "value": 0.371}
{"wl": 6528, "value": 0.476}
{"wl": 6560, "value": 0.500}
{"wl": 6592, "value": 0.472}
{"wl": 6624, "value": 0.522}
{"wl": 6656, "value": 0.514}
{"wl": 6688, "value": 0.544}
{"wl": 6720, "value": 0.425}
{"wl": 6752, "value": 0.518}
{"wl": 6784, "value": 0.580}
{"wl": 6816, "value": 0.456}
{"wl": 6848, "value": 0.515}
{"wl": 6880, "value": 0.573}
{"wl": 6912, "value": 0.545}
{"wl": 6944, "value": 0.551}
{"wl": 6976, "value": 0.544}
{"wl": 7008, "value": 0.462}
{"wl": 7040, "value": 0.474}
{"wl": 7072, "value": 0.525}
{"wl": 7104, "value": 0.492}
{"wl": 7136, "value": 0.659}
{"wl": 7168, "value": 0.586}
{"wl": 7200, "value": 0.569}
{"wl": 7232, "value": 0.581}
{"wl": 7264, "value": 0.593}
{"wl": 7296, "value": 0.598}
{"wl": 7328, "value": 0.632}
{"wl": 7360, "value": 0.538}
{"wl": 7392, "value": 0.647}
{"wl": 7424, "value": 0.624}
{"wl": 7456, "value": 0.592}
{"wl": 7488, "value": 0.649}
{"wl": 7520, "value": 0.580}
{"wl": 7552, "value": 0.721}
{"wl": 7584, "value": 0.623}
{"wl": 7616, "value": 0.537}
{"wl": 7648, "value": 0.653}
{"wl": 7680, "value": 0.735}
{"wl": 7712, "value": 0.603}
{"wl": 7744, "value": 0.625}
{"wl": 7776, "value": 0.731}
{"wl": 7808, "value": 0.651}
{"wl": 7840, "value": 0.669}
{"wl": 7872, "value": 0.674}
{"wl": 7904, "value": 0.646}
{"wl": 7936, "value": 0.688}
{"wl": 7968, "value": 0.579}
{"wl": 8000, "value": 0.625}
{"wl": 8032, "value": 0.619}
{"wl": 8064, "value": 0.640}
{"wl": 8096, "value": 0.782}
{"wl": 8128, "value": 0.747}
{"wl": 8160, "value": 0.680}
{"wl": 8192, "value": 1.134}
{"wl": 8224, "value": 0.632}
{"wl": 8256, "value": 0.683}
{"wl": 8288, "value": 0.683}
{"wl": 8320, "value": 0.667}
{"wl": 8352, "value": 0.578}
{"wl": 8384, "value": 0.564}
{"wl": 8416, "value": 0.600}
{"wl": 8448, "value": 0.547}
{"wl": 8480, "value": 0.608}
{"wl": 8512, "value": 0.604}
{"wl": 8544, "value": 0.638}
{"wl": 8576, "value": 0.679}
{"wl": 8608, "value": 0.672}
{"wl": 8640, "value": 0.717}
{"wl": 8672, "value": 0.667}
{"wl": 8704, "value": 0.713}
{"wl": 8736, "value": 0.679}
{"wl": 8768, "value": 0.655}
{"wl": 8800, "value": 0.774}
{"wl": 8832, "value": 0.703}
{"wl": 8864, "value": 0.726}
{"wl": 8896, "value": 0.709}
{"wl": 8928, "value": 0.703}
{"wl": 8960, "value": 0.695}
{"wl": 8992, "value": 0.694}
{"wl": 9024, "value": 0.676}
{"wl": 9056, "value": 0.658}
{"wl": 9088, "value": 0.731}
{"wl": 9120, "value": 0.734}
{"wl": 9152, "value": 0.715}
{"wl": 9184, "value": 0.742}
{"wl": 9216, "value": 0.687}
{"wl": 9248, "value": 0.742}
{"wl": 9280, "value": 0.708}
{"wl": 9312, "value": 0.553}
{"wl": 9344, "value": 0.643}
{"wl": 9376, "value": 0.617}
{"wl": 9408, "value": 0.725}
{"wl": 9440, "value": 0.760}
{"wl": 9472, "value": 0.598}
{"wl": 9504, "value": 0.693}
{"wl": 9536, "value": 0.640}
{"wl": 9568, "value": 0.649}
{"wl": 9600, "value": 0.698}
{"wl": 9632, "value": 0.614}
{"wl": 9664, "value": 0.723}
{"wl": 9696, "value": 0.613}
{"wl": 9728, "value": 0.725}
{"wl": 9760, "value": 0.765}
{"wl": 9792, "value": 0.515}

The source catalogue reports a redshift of 0.635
